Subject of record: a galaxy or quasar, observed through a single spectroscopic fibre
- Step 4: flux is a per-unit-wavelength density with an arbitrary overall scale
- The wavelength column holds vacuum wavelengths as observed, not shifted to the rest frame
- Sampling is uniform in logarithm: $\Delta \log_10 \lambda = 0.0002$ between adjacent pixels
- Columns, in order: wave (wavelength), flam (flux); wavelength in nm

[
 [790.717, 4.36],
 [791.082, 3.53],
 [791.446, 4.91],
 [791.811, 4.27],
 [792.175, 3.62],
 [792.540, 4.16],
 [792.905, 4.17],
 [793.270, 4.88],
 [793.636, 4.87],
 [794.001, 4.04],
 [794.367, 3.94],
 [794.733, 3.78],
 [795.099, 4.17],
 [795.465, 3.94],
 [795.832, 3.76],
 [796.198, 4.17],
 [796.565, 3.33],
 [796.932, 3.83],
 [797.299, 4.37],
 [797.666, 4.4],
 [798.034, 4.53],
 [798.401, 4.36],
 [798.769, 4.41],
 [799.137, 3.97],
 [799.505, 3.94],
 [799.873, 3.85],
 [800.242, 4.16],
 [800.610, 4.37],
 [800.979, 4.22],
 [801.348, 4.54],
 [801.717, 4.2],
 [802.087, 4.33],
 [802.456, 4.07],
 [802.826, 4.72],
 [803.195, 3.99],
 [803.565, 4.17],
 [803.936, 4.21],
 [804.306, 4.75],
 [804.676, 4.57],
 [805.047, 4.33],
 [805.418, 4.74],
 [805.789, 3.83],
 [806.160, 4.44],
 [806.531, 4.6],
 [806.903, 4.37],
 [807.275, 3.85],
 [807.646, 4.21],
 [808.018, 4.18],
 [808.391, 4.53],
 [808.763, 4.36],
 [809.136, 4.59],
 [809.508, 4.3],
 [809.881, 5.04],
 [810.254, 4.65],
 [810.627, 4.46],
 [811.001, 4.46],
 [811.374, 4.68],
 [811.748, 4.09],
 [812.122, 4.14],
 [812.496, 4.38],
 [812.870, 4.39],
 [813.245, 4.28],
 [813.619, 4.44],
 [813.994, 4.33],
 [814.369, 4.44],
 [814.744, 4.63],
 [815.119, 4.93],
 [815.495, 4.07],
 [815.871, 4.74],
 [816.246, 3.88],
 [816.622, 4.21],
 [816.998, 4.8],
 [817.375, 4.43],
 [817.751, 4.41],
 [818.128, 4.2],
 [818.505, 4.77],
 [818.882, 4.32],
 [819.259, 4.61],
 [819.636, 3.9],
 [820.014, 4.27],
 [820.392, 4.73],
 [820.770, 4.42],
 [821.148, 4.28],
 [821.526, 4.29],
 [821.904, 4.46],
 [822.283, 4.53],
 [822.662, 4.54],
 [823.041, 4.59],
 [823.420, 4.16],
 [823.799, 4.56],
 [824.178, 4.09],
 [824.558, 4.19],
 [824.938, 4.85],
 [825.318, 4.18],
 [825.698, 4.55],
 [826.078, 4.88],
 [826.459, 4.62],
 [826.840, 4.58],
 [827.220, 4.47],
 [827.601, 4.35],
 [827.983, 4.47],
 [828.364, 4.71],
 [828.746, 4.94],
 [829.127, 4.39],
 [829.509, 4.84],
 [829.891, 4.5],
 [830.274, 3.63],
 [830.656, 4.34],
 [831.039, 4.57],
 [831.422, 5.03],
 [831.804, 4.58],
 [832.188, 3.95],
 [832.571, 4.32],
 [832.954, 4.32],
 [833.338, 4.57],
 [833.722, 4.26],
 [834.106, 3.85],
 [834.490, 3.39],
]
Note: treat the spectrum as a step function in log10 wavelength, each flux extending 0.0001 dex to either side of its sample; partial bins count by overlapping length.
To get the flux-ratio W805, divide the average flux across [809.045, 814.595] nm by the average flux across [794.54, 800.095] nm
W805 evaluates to 1.10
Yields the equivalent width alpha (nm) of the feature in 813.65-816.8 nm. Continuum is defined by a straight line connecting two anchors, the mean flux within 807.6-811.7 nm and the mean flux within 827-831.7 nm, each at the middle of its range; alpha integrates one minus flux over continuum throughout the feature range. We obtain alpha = 0.07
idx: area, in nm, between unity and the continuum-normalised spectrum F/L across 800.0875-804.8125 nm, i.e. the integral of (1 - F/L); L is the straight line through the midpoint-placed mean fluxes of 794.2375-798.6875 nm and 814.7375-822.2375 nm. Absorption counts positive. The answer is -0.20 nm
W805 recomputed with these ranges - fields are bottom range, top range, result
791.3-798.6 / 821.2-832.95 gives 1.07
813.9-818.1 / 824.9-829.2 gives 1.03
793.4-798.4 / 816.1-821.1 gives 1.07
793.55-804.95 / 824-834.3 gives 1.06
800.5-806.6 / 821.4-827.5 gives 1.03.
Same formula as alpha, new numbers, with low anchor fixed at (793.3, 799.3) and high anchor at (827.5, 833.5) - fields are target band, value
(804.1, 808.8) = -0.14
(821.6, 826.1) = -0.04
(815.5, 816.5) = 0.02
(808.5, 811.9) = -0.20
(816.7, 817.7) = -0.05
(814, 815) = -0.05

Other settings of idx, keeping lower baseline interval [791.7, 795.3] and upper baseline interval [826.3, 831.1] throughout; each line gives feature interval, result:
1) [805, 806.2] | -0.01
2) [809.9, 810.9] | -0.07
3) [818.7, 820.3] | 0.04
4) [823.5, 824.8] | 0.05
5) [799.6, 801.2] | 0.04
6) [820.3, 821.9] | 0.00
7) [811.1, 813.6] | 0.01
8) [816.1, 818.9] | 0.00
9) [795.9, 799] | 0.05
